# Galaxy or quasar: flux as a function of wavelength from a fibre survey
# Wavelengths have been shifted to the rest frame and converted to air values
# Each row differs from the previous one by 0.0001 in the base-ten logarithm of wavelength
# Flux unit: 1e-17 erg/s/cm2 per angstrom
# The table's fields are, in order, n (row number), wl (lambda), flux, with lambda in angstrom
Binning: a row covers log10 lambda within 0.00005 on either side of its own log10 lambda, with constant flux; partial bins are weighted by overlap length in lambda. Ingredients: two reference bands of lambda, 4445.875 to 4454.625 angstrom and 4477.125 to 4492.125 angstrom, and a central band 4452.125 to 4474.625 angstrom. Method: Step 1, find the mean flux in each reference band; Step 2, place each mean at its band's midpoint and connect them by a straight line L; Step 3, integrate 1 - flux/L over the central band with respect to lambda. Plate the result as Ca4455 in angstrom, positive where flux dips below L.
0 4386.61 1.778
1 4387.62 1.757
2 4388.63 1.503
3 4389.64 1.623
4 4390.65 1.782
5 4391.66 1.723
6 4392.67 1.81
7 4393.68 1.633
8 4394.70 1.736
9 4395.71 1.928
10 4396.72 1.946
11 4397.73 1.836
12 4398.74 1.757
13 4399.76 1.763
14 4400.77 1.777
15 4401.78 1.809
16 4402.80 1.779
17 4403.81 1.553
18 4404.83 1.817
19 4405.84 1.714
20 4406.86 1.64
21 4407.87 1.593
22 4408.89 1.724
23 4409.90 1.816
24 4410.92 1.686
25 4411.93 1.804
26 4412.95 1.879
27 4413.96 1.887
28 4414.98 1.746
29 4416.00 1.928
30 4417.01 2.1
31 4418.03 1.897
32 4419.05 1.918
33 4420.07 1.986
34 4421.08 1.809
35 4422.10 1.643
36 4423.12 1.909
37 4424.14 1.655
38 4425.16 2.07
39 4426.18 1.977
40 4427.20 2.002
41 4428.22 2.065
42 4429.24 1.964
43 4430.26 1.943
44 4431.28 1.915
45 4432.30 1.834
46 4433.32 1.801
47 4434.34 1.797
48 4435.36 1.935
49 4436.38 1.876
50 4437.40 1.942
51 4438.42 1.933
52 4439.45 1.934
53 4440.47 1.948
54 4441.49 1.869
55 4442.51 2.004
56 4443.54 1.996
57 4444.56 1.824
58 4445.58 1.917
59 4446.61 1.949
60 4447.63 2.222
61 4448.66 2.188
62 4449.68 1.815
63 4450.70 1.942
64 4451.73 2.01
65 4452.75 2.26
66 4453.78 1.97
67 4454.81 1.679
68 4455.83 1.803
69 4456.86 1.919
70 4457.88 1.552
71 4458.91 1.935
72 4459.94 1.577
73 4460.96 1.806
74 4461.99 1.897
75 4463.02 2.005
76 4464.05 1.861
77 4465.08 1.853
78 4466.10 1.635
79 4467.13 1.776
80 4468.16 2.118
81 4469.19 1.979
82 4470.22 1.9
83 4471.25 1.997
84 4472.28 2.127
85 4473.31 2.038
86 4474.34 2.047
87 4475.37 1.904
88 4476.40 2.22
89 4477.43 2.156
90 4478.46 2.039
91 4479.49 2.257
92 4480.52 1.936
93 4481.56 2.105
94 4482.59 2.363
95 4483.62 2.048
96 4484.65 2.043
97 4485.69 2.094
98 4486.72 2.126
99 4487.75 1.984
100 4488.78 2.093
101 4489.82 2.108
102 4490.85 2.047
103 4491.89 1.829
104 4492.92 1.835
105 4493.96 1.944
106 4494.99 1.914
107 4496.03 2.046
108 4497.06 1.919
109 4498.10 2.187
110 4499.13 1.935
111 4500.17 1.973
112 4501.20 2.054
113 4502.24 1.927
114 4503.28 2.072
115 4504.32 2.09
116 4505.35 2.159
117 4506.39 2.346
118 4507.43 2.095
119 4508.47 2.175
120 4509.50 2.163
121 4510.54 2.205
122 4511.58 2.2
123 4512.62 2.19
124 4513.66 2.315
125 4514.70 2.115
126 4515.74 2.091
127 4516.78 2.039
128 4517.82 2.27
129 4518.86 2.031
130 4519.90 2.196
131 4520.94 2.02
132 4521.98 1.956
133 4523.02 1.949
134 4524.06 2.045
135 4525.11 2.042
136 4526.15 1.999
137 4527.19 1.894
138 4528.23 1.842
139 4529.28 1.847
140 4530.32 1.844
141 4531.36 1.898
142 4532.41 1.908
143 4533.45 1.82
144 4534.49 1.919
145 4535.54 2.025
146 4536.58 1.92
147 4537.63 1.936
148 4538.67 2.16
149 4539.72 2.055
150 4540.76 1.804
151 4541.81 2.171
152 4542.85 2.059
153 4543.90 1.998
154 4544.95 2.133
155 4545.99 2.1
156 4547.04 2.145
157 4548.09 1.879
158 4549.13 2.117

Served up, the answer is 1.68 angstrom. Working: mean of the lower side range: 2.03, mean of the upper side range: 2.09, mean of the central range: 1.9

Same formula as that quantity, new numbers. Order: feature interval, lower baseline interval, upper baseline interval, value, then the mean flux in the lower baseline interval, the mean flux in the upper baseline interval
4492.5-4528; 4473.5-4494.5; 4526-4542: -1.36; 2.06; 1.93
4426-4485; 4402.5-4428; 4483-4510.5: -0.58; 1.82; 2.05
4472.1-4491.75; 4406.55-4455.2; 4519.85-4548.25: -1.46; 1.9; 1.98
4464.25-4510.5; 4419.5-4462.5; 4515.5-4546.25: -2.00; 1.91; 2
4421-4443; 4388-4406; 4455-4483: -0.65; 1.75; 1.95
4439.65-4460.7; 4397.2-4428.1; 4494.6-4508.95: 0.04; 1.82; 2.06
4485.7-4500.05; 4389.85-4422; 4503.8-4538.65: -0.10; 1.8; 2.05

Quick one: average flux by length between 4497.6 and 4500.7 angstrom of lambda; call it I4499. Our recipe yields 2.04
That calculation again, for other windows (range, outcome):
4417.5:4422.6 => 1.85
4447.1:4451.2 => 2.05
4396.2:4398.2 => 1.9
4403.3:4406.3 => 1.7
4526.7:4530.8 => 1.86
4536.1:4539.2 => 2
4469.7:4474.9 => 2.02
